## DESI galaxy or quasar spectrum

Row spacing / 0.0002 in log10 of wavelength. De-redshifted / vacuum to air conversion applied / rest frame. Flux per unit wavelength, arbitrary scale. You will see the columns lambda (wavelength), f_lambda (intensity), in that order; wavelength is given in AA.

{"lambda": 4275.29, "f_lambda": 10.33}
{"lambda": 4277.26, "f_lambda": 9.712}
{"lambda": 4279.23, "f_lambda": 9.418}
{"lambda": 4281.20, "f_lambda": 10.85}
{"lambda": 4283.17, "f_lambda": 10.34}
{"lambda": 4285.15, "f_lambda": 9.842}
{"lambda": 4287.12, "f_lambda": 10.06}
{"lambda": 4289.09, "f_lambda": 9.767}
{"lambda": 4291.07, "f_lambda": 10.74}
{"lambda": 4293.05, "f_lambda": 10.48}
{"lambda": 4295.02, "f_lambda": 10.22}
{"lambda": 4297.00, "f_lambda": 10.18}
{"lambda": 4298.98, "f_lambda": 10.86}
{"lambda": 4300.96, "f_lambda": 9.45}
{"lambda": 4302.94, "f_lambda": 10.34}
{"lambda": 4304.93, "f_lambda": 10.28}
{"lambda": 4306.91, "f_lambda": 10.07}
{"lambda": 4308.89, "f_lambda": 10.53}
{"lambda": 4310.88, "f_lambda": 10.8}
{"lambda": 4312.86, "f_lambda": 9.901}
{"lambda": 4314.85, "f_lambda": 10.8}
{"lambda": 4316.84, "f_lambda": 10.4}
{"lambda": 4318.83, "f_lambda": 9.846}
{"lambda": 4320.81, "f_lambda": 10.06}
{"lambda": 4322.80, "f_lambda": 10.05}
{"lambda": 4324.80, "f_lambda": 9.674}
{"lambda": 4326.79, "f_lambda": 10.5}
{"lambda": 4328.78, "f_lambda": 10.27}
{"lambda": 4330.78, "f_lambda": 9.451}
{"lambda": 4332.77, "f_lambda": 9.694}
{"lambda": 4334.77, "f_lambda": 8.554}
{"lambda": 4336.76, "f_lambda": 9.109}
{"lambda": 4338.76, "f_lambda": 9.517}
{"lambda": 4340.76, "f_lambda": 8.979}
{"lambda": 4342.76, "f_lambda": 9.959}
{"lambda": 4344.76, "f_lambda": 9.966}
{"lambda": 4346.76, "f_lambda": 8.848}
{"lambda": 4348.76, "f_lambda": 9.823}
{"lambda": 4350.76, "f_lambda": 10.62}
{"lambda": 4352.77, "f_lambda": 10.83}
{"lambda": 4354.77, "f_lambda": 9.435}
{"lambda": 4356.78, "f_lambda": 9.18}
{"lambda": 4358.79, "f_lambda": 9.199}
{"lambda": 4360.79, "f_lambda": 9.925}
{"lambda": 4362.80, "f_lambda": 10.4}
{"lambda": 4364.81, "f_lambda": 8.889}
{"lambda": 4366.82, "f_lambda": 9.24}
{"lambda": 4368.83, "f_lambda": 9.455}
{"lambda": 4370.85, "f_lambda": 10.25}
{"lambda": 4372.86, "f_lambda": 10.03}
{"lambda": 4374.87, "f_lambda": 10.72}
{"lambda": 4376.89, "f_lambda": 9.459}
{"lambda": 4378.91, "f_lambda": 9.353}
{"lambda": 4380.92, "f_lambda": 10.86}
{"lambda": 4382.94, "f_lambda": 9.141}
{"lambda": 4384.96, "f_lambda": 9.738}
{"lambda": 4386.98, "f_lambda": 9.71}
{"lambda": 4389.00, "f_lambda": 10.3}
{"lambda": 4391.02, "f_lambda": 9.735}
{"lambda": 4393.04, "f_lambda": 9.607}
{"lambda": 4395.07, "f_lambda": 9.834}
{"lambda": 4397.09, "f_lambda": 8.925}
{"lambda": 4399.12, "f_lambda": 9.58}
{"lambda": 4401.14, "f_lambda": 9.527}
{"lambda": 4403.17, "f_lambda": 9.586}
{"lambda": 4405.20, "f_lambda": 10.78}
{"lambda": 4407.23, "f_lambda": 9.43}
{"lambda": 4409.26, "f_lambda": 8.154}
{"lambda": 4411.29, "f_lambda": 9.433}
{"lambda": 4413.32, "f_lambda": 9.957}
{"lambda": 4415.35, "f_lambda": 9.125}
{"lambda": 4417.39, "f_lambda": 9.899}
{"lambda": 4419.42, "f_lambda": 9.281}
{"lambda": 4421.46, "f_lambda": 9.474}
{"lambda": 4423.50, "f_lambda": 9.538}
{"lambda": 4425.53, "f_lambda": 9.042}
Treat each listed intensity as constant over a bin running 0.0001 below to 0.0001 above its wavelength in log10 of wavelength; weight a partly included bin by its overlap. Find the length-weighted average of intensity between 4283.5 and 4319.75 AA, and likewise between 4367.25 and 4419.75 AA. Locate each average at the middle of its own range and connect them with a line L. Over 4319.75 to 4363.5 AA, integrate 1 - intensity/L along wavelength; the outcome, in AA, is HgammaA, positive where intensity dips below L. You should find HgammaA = 1.2 AA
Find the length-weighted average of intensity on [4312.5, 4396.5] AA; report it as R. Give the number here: 9.79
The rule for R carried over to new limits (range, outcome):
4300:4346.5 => 9.9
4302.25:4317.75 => 10.4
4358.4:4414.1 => 9.69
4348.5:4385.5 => 9.82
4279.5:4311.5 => 10.3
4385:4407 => 9.75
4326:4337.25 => 9.6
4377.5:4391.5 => 9.83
